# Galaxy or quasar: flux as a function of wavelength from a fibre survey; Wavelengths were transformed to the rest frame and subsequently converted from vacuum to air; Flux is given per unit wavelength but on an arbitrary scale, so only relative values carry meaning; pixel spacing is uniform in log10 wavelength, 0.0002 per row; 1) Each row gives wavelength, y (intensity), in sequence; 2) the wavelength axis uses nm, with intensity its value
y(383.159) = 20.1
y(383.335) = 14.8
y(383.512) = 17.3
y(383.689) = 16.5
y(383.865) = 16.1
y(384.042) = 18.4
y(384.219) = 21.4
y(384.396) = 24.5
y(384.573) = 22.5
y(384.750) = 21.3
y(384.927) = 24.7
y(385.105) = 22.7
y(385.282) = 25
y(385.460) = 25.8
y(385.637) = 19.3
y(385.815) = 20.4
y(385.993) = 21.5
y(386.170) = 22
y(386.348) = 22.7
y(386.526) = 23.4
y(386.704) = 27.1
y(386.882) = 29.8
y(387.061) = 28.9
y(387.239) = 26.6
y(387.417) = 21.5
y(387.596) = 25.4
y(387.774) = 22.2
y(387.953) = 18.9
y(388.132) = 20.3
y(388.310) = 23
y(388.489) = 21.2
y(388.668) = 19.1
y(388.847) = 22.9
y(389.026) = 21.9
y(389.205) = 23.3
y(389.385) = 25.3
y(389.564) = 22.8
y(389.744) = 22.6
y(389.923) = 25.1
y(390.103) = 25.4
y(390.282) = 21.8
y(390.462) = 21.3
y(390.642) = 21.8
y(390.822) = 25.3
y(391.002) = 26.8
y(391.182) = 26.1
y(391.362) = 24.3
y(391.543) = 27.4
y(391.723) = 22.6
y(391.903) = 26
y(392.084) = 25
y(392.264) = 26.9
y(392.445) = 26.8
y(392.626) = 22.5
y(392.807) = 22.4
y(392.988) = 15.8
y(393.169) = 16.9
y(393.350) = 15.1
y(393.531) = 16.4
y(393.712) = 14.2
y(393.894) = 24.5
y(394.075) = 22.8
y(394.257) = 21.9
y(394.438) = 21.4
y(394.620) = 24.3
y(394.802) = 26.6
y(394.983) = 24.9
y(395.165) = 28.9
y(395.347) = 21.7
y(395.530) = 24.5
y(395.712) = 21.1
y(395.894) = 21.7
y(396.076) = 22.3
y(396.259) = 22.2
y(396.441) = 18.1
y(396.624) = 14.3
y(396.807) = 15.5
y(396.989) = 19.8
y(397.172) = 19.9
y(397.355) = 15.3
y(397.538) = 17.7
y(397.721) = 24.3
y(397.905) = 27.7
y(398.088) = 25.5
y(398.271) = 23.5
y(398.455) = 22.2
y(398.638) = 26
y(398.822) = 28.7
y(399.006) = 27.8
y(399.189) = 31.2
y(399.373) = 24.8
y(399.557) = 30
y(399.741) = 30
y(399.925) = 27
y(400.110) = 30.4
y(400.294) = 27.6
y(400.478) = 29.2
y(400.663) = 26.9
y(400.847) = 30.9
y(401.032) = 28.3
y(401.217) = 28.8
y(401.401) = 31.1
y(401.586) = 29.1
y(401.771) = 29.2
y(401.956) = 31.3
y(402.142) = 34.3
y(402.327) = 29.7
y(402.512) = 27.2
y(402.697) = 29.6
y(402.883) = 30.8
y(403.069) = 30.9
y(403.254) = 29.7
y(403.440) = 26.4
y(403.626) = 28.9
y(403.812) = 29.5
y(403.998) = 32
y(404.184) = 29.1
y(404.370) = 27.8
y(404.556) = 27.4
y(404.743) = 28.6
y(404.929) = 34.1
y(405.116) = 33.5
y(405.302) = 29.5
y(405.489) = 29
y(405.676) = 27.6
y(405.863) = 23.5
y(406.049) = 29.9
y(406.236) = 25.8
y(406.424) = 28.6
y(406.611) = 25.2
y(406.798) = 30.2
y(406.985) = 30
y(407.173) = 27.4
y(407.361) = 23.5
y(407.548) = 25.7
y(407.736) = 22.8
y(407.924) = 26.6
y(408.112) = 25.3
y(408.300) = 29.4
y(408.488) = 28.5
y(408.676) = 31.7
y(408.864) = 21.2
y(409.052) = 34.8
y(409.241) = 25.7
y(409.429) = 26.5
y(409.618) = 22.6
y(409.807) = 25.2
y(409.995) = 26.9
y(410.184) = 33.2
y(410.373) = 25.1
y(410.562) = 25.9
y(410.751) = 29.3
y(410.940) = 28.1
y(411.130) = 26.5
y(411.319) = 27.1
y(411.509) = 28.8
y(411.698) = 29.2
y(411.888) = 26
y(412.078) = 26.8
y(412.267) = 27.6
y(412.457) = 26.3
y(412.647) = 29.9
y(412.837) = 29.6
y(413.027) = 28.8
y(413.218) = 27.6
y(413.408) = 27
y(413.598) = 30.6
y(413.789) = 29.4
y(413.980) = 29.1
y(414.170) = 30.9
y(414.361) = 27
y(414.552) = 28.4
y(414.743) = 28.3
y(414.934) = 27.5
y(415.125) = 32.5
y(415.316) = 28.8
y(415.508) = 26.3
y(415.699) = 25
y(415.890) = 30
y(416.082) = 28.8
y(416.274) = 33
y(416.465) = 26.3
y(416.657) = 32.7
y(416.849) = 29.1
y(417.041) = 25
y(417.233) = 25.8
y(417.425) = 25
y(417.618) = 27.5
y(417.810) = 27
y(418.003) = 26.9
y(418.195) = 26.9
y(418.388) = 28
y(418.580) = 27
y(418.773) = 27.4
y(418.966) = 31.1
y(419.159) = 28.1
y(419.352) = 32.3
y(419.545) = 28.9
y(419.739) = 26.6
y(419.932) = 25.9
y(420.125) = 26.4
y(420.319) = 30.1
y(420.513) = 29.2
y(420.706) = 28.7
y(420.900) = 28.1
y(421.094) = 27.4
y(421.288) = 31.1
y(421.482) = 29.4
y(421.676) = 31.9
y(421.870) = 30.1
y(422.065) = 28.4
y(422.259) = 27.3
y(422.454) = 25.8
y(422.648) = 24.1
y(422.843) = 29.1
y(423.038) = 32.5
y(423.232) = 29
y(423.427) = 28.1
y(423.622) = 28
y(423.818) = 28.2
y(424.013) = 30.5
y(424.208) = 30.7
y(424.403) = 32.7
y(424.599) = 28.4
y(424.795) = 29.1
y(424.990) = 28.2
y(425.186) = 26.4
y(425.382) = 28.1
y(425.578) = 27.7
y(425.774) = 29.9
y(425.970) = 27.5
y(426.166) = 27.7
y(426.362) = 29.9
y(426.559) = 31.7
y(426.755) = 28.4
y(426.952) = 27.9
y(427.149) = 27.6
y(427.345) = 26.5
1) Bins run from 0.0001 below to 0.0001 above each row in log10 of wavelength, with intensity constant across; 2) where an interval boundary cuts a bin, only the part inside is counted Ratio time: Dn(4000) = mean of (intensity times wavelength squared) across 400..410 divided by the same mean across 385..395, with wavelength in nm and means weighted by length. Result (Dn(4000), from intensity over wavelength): 1.33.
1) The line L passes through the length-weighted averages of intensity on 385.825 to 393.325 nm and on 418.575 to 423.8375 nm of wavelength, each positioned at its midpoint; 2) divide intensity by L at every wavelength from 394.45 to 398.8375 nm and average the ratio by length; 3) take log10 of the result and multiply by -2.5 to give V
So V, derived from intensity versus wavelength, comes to 0.11 mag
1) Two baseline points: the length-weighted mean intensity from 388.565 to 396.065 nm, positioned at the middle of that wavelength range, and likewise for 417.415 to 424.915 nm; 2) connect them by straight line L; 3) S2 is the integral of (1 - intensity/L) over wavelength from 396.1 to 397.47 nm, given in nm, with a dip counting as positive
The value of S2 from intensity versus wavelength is 0.33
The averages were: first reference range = 22.9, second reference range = 28.6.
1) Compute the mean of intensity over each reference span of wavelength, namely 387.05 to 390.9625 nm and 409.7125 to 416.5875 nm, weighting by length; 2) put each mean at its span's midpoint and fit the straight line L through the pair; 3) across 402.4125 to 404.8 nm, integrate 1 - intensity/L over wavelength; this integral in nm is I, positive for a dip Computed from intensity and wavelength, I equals -0.266 nm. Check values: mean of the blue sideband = 23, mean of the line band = 29.1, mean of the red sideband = 28.3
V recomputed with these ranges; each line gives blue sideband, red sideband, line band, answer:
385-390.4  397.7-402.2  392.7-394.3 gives 0.33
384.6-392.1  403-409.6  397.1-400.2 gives 0.03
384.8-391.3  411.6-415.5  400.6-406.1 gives -0.12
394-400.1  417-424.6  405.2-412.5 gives -0.05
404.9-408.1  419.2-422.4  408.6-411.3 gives 0.02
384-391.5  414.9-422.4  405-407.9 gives -0.05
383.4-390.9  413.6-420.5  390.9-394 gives 0.06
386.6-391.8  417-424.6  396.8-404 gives -0.08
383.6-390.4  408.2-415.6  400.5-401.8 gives -0.14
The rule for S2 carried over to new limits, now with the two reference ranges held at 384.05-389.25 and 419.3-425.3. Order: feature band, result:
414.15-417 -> -0.12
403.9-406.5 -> -0.30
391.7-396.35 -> 0.37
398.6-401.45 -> -0.40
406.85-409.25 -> -0.07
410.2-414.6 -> -0.16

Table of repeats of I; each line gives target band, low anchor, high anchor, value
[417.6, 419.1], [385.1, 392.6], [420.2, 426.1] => 0.02 nm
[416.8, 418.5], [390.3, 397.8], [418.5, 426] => 0.05 nm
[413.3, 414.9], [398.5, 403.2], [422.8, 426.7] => 0.02 nm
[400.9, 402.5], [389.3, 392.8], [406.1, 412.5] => -0.25 nm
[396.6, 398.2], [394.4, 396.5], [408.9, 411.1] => 0.24 nm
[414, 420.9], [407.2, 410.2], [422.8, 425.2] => 0.00 nm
